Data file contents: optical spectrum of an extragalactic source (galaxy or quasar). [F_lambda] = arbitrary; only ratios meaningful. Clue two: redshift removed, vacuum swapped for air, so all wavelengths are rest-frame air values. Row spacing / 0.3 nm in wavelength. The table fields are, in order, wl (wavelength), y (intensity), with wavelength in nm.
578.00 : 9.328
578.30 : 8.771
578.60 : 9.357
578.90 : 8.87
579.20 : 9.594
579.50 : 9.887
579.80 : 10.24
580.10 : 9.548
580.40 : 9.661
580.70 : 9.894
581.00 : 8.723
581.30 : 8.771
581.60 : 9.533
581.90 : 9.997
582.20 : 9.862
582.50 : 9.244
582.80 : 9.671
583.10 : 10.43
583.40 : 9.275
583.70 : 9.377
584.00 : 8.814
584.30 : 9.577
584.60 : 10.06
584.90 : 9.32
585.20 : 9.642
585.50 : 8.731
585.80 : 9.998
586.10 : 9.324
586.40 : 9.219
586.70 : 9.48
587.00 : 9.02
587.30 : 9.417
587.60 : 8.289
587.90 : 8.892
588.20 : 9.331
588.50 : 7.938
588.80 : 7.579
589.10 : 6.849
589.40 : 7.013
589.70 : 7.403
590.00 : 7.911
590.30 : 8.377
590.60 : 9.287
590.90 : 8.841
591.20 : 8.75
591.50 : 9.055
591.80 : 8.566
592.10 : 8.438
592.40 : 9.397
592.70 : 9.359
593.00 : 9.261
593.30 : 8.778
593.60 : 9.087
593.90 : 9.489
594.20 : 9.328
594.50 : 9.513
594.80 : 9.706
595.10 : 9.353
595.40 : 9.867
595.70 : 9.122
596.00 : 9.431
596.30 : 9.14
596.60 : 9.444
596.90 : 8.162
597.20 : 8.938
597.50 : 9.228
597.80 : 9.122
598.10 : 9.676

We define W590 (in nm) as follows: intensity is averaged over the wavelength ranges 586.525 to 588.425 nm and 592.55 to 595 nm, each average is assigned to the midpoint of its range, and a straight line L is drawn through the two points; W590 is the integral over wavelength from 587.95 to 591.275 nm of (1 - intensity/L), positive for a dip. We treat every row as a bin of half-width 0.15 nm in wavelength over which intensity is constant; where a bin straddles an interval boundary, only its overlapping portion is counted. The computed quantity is 0.36 nm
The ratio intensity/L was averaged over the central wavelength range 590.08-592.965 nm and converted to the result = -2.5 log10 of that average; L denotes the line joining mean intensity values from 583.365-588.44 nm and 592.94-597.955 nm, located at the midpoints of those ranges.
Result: 0.043 mag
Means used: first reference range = 9.26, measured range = 8.89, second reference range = 9.23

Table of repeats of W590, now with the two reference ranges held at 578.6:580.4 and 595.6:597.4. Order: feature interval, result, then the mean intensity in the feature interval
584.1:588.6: 0.07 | 9.23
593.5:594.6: -0.03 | 9.36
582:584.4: -0.01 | 9.54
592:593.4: 0.01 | 9.08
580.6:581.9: 0.03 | 9.29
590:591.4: 0.08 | 8.73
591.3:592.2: 0.05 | 8.7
